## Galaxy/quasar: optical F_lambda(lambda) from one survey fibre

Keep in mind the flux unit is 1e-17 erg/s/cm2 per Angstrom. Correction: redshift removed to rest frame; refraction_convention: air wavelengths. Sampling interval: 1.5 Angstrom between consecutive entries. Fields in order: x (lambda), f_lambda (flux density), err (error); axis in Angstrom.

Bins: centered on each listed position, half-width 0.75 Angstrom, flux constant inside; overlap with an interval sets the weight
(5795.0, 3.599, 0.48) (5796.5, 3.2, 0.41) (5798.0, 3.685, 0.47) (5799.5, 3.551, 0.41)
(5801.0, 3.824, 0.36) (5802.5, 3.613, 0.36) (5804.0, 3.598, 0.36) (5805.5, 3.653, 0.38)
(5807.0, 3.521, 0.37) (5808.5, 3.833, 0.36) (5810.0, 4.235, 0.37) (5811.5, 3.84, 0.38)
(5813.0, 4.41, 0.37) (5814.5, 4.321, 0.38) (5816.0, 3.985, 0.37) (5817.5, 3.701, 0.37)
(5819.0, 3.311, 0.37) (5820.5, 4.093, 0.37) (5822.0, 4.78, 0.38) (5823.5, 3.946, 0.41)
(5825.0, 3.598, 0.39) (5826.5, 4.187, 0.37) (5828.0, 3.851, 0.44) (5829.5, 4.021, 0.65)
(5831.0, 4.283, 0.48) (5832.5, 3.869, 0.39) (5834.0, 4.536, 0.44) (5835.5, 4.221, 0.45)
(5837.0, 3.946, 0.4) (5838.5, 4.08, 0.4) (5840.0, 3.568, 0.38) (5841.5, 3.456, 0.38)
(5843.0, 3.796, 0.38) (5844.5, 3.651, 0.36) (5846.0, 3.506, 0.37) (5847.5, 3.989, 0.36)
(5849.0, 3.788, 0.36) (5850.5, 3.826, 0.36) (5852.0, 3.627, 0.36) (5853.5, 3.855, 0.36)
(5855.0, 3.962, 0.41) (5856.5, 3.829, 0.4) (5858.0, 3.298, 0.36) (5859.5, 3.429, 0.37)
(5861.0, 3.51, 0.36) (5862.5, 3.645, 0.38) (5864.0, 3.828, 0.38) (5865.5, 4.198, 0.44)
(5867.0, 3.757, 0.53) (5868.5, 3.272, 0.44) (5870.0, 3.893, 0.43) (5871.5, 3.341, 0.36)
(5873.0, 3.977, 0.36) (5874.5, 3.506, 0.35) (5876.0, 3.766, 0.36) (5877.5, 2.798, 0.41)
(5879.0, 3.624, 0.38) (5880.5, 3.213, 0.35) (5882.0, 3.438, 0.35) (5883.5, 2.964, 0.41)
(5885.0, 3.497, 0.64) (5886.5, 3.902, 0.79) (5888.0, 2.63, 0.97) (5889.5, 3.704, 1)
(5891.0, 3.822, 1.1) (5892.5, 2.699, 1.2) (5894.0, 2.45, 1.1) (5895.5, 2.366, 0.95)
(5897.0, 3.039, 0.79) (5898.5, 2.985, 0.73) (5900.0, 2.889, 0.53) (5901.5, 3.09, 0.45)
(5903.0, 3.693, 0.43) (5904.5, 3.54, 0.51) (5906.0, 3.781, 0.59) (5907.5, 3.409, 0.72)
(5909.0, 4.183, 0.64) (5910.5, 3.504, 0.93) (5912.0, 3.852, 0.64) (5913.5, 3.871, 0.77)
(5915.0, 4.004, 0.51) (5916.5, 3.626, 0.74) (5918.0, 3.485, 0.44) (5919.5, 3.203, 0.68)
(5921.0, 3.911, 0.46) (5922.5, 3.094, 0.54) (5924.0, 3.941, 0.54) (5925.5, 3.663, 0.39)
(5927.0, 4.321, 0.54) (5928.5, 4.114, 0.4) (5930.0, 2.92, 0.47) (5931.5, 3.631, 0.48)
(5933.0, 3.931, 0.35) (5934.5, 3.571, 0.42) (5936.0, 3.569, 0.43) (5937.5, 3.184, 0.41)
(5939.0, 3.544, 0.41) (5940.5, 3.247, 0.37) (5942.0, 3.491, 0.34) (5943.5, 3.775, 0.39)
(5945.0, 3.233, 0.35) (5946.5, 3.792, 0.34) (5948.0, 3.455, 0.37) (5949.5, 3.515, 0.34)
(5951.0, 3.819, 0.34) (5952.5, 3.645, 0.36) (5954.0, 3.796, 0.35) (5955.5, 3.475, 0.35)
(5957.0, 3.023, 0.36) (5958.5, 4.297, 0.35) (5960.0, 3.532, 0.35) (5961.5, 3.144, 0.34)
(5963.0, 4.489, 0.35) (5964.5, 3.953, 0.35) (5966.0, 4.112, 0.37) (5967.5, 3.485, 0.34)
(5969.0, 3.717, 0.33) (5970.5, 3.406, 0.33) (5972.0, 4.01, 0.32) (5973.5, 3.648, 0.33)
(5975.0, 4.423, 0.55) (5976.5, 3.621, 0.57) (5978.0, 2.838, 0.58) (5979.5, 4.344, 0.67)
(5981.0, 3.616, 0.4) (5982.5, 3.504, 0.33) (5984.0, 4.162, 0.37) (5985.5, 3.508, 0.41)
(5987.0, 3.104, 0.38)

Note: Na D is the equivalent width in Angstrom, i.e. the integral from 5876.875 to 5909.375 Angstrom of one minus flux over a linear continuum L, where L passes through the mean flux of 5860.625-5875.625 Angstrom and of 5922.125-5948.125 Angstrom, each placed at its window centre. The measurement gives 3.6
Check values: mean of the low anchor 3.7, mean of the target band 3.25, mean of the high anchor 3.59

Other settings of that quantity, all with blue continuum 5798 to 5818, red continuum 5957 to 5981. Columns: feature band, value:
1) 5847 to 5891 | 2.64 Angstrom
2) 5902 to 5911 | 0.30 Angstrom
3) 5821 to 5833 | -0.73 Angstrom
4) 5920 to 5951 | 1.55 Angstrom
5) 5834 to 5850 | -0.01 Angstrom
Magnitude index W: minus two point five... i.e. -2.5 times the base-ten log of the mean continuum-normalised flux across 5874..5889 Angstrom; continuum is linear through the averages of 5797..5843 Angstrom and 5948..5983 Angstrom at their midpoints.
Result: 0.15 mag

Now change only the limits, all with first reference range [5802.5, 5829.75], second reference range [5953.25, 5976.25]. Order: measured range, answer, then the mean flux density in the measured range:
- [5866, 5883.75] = 0.11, 3.49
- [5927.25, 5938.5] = 0.06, 3.59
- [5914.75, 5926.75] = 0.05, 3.63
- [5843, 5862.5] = 0.06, 3.69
